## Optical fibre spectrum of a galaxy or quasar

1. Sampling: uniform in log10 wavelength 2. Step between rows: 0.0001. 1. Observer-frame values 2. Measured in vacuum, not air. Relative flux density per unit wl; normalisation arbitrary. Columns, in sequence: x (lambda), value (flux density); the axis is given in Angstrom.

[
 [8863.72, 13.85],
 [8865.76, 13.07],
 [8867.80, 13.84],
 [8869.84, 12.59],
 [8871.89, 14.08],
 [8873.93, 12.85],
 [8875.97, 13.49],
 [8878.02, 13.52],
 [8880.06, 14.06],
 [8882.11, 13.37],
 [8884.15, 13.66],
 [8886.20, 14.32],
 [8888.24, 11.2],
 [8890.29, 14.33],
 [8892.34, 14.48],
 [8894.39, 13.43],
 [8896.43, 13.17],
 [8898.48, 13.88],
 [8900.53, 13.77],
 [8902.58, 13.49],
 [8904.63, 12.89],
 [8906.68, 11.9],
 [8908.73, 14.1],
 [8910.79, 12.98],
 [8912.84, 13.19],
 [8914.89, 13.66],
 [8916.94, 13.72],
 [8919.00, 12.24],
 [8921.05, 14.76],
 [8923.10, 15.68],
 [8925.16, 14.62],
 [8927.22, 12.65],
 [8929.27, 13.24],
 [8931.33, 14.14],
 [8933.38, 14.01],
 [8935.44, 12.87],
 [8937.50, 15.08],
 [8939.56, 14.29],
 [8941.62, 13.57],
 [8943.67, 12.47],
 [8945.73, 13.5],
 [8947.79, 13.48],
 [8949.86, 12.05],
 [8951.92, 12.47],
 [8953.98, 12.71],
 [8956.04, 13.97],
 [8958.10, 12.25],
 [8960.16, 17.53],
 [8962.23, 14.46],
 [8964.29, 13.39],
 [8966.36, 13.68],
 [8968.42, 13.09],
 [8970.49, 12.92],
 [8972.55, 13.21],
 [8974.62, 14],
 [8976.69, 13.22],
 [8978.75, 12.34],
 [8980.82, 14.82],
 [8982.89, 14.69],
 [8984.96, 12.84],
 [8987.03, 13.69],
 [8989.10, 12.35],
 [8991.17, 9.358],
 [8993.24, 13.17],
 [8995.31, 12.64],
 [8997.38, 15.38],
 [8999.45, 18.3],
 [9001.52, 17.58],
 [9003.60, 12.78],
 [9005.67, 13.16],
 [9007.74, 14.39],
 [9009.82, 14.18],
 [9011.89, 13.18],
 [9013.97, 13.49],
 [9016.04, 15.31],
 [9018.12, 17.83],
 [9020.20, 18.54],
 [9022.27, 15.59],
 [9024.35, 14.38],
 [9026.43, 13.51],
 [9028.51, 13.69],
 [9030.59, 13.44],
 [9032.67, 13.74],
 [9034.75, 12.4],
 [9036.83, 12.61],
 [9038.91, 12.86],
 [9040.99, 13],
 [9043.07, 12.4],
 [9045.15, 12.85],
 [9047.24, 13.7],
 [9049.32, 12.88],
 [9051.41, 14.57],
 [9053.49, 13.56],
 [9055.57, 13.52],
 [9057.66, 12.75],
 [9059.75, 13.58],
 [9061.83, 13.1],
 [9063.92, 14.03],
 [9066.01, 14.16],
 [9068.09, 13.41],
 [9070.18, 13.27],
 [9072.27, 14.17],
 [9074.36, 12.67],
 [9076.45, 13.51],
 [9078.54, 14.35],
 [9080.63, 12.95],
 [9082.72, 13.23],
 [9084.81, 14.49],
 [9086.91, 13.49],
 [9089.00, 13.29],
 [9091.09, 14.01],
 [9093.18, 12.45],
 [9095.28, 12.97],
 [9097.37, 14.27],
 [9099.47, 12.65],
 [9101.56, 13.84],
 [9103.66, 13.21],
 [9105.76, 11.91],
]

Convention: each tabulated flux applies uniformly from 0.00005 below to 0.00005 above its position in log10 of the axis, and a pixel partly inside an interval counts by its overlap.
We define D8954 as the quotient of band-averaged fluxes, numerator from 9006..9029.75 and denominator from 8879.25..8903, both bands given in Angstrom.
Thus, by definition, 1.09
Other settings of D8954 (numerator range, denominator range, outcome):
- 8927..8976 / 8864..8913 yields 1.01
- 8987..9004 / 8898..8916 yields 1.05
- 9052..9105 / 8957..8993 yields 1.01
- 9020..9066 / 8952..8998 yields 1.01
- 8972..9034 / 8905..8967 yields 1.04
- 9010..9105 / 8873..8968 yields 1.01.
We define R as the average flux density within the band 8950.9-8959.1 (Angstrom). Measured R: 12.9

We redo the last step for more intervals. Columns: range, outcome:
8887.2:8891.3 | 12.8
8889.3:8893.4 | 14.4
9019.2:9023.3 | 17.1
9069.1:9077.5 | 13.4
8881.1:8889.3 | 13.1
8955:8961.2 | 14.6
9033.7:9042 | 12.7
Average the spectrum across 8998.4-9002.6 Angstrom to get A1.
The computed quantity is 17.9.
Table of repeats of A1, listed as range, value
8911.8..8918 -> 13.5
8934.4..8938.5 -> 14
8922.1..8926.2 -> 15.1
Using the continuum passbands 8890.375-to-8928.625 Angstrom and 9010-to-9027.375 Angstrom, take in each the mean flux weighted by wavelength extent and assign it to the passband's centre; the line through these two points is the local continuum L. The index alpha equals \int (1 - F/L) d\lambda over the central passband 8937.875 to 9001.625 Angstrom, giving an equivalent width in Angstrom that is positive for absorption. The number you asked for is 3.8 Angstrom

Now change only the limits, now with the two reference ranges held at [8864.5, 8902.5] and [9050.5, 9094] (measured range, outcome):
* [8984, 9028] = -2.7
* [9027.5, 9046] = 0.7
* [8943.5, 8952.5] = 0.5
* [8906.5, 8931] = -0.2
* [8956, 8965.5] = -0.6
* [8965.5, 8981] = 0.2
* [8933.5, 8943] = -0.3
